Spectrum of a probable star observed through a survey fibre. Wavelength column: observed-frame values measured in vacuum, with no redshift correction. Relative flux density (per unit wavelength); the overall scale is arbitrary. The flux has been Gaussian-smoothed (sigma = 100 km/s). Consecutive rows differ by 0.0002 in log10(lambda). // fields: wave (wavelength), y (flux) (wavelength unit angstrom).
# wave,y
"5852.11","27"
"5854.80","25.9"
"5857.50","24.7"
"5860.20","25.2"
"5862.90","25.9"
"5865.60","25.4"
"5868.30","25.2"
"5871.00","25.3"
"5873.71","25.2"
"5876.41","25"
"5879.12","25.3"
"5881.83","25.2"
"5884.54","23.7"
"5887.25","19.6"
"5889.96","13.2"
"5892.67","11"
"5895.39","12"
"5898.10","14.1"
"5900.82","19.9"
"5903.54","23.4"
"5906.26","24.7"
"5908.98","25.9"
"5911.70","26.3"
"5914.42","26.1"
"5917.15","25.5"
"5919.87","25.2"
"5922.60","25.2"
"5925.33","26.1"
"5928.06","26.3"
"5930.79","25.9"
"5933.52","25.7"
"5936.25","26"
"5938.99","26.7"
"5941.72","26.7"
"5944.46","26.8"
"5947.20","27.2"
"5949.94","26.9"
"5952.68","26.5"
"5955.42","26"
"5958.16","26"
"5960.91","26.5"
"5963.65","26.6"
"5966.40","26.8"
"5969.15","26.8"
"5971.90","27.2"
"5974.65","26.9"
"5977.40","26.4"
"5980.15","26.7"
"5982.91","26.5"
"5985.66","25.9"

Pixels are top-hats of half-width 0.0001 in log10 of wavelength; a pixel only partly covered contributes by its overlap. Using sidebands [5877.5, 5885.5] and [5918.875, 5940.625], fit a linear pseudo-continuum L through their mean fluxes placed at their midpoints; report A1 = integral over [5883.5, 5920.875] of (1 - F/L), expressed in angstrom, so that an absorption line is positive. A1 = 6.8 angstrom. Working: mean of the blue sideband 24.8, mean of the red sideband 25.9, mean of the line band 20.7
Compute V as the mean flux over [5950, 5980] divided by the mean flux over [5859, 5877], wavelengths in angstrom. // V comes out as 1.0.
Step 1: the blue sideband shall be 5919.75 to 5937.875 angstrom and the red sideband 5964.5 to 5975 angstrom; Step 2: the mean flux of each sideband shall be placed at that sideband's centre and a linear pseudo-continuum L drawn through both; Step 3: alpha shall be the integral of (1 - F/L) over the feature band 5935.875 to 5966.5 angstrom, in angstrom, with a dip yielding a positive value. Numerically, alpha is -0.2 angstrom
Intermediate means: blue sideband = 25.8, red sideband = 26.9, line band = 26.6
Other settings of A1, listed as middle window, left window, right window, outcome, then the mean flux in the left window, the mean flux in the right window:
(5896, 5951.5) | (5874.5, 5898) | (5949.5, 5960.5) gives -4.2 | 19.2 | 26.3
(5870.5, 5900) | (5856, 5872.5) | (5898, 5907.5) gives 4.4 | 25.3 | 21.3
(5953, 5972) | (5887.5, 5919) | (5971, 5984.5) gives -0.8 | 20.3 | 26.7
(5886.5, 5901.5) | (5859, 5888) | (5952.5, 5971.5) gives 6.3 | 24.7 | 26.5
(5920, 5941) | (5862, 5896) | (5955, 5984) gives -1.2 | 21.8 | 26.6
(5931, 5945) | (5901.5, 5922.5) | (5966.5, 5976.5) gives -0.2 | 25.1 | 26.9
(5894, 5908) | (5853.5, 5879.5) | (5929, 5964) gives 3.7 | 25.3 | 26.4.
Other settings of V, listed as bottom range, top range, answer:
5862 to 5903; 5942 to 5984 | 1.27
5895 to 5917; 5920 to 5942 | 1.17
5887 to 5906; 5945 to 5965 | 1.61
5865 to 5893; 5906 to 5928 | 1.14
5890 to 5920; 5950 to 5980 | 1.28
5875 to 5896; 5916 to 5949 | 1.33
